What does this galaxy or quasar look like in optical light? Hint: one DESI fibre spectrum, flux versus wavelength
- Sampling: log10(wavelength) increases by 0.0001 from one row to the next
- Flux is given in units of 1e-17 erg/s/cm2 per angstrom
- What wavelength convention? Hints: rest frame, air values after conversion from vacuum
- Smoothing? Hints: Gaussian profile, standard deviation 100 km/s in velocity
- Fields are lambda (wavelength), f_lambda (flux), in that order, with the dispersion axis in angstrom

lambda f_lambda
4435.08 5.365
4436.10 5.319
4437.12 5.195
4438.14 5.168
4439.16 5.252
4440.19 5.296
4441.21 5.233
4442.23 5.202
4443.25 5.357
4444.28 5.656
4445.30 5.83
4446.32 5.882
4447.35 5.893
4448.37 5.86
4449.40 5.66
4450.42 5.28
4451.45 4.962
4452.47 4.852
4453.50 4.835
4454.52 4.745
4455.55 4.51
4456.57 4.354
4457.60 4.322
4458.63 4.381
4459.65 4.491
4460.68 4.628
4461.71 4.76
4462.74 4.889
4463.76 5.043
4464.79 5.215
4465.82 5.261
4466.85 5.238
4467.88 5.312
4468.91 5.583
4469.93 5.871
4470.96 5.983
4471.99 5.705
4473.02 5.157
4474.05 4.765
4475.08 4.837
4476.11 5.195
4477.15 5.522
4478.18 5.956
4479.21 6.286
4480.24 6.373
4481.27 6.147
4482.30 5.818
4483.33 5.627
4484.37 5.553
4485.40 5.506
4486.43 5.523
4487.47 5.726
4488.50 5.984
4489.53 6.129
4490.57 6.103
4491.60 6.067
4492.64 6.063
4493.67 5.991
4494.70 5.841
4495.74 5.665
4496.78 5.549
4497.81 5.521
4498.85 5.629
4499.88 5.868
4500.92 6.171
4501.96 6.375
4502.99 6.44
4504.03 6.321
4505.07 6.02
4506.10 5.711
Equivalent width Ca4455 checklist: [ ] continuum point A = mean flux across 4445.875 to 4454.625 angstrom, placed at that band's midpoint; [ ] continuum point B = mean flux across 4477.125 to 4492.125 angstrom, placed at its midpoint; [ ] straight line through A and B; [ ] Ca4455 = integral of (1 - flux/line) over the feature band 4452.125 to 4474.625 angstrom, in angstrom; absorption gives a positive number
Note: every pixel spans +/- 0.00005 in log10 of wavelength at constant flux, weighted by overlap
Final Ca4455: 2.30 angstrom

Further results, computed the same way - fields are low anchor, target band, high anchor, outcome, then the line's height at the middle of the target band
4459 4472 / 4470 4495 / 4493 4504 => -0.8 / 5.58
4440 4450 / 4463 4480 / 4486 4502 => 0.9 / 5.75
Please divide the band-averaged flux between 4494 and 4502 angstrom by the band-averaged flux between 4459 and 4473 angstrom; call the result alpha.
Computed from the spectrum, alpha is 1.11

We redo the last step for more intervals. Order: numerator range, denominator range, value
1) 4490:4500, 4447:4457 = 1.14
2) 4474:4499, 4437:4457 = 1.09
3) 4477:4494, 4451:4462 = 1.28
